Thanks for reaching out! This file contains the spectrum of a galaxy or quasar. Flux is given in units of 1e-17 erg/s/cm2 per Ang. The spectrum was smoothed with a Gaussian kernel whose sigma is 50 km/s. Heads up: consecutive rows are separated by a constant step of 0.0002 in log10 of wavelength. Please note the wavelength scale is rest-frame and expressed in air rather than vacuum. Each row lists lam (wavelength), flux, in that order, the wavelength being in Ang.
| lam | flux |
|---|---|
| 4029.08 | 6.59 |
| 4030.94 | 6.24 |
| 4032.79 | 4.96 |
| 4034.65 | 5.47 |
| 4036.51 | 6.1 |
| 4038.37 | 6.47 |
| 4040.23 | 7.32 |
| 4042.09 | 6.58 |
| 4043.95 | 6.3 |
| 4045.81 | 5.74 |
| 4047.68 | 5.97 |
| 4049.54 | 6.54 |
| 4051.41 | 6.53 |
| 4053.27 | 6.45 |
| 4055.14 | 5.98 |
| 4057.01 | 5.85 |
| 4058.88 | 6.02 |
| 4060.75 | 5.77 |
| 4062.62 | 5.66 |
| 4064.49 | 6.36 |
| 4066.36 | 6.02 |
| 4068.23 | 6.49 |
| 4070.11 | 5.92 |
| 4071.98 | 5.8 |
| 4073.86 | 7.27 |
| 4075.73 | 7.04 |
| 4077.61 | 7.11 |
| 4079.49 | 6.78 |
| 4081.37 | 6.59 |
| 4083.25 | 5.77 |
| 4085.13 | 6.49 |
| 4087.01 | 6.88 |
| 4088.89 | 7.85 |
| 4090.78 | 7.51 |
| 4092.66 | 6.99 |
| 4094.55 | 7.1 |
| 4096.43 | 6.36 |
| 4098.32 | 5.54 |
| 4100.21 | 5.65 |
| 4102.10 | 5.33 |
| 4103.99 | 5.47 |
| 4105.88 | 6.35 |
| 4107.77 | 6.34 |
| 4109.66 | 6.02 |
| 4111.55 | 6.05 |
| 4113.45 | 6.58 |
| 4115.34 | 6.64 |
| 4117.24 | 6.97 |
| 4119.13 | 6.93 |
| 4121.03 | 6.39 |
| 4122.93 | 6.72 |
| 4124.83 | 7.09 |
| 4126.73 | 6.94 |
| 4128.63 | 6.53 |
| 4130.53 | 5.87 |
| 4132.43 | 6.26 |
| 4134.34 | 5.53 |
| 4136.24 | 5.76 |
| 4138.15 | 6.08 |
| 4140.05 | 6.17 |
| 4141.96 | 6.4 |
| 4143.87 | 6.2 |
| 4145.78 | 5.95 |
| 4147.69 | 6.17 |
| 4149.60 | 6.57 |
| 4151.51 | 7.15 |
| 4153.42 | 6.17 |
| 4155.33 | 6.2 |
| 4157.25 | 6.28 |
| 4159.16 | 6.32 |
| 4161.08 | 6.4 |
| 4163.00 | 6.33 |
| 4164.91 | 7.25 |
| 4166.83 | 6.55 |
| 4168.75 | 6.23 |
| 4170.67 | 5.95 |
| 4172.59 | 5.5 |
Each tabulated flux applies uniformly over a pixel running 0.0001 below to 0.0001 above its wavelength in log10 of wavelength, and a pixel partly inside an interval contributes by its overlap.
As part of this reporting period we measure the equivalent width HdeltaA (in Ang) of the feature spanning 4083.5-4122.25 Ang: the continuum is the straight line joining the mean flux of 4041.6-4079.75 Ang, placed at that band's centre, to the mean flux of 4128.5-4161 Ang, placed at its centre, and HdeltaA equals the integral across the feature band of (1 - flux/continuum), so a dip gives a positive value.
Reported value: -1.3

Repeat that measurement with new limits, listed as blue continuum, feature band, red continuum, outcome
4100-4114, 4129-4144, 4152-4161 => 0.31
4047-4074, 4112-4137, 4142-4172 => -0.71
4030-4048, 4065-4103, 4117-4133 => -0.83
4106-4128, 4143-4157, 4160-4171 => 0.37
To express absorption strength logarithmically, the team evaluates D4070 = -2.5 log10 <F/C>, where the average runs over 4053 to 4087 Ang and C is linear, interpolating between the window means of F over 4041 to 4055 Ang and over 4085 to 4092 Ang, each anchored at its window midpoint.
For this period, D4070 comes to 0.08 mag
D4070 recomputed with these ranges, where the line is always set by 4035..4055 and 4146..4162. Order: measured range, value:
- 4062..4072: 0.05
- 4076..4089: -0.06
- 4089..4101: -0.04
